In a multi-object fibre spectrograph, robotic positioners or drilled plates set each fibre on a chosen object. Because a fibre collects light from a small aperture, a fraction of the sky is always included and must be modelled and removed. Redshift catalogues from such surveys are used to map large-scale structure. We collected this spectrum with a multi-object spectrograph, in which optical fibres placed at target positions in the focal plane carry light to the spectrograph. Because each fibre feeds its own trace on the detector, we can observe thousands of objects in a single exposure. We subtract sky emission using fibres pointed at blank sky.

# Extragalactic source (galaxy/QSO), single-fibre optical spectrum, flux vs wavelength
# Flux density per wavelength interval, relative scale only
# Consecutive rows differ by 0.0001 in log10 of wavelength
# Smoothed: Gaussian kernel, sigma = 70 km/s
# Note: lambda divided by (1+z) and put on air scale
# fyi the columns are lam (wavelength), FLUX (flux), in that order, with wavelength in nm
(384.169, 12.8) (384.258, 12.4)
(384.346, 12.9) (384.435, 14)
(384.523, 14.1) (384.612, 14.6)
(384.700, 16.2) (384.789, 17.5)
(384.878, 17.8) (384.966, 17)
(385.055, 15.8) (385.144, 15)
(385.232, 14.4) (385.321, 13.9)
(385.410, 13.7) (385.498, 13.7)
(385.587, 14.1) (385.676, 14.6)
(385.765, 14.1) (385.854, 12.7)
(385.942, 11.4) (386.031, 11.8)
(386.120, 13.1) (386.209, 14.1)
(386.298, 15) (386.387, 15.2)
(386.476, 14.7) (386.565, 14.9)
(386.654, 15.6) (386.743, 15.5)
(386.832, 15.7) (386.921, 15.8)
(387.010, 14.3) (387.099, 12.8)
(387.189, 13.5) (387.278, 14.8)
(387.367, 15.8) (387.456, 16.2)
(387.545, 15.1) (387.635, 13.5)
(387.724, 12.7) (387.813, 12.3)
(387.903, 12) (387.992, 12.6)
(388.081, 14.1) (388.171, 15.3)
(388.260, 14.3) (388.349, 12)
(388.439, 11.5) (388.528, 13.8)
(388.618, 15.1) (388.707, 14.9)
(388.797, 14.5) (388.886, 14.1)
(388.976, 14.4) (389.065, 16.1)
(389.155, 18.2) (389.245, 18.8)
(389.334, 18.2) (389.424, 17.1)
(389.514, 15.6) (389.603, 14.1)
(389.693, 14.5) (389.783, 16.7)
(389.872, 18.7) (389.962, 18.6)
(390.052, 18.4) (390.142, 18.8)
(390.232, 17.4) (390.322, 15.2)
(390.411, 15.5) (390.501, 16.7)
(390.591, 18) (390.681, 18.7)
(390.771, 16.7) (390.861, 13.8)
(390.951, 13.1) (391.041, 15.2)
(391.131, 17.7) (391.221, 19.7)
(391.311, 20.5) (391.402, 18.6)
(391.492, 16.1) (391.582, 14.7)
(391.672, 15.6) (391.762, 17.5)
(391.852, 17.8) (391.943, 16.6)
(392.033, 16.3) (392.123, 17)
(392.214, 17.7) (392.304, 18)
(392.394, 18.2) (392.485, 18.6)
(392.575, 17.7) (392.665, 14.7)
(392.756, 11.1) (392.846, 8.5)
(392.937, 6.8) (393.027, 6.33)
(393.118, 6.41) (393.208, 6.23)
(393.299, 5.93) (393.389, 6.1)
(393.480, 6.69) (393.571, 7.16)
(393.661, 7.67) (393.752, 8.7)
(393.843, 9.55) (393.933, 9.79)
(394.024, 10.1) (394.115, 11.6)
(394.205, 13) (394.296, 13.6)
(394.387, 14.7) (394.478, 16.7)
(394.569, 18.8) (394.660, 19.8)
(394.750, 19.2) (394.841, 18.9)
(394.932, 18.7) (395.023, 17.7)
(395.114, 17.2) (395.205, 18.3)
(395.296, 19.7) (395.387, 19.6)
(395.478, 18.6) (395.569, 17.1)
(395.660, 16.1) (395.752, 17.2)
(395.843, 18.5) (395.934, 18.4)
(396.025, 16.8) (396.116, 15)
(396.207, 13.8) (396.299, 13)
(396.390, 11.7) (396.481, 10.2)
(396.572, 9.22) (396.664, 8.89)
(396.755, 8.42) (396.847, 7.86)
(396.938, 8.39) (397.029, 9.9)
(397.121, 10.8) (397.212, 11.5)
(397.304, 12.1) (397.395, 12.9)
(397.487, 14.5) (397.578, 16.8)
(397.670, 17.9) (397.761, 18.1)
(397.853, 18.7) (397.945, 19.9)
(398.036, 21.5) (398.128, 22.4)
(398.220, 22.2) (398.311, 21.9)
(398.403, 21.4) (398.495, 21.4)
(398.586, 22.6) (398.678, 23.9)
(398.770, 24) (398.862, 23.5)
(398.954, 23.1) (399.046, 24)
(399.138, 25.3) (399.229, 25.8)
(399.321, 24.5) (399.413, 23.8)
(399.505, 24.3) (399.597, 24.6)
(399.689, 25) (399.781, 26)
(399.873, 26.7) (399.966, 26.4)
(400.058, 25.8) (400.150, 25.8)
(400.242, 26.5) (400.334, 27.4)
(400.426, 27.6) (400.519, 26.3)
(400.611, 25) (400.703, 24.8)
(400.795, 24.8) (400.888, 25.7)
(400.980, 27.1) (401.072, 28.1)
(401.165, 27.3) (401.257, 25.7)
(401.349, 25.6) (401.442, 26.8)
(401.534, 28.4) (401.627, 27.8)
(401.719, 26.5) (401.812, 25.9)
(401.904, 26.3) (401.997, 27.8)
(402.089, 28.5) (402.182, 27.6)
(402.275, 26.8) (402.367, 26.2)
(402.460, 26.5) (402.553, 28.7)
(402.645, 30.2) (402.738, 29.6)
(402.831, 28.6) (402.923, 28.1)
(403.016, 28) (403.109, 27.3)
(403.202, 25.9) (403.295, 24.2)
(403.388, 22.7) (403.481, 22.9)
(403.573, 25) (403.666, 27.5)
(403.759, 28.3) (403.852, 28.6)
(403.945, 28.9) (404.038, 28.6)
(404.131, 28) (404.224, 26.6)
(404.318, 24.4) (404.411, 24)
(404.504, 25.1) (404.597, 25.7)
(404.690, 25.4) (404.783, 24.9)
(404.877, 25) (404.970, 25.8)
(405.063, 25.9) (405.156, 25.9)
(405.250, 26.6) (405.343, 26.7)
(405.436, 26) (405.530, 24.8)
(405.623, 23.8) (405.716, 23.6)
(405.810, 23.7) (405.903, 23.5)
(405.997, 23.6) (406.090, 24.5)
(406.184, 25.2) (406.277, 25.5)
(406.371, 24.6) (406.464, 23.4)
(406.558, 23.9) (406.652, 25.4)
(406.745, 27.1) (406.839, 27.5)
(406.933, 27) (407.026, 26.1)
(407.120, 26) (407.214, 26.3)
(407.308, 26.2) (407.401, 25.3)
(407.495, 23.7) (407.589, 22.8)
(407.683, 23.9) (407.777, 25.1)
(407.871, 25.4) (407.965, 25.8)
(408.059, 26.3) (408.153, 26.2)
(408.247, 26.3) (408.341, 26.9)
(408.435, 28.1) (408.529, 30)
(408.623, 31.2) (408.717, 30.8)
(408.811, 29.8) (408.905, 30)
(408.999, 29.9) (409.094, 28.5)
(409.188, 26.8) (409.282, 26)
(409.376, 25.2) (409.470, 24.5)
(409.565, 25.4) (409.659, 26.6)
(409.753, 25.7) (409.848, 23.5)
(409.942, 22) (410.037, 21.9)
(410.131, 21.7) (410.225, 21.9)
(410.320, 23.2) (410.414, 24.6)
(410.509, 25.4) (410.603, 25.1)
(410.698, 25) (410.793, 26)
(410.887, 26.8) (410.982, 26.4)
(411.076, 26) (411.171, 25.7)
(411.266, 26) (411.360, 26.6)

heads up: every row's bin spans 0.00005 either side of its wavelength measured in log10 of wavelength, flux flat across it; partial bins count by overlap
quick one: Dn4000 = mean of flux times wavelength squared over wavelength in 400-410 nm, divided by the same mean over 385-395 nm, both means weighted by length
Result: 1.95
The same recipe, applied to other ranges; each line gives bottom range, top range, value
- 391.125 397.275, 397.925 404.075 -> 1.92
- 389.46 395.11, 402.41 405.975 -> 1.89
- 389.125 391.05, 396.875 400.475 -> 1.32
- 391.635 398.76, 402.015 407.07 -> 1.84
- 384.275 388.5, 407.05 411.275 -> 2.03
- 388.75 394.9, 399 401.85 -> 1.84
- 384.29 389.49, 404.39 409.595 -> 1.97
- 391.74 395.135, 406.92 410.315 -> 2.11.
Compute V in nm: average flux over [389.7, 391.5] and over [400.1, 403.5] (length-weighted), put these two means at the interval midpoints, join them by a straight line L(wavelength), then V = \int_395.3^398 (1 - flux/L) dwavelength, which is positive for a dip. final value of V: 0.97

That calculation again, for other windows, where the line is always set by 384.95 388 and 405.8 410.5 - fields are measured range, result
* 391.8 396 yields 0.92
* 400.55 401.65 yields -0.22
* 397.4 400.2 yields -0.24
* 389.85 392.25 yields -0.06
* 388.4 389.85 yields 0.01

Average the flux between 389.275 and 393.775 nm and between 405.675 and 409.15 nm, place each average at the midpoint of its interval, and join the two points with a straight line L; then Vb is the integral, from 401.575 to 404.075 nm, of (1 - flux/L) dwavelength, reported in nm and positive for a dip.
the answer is -0.470 nm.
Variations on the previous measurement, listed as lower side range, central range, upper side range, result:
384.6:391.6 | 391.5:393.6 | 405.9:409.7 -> 0.58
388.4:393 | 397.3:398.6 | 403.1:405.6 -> 0.14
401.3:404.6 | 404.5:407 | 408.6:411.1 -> 0.12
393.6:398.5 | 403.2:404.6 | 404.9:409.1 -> -0.18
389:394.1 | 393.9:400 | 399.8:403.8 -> 0.94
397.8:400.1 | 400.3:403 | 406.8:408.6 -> -0.31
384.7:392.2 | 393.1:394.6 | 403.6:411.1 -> 0.68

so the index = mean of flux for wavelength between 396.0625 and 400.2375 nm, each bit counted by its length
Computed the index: 18.9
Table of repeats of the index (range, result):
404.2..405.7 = 25.4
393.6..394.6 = 12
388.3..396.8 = 14.8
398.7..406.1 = 26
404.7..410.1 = 25.8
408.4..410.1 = 26.9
